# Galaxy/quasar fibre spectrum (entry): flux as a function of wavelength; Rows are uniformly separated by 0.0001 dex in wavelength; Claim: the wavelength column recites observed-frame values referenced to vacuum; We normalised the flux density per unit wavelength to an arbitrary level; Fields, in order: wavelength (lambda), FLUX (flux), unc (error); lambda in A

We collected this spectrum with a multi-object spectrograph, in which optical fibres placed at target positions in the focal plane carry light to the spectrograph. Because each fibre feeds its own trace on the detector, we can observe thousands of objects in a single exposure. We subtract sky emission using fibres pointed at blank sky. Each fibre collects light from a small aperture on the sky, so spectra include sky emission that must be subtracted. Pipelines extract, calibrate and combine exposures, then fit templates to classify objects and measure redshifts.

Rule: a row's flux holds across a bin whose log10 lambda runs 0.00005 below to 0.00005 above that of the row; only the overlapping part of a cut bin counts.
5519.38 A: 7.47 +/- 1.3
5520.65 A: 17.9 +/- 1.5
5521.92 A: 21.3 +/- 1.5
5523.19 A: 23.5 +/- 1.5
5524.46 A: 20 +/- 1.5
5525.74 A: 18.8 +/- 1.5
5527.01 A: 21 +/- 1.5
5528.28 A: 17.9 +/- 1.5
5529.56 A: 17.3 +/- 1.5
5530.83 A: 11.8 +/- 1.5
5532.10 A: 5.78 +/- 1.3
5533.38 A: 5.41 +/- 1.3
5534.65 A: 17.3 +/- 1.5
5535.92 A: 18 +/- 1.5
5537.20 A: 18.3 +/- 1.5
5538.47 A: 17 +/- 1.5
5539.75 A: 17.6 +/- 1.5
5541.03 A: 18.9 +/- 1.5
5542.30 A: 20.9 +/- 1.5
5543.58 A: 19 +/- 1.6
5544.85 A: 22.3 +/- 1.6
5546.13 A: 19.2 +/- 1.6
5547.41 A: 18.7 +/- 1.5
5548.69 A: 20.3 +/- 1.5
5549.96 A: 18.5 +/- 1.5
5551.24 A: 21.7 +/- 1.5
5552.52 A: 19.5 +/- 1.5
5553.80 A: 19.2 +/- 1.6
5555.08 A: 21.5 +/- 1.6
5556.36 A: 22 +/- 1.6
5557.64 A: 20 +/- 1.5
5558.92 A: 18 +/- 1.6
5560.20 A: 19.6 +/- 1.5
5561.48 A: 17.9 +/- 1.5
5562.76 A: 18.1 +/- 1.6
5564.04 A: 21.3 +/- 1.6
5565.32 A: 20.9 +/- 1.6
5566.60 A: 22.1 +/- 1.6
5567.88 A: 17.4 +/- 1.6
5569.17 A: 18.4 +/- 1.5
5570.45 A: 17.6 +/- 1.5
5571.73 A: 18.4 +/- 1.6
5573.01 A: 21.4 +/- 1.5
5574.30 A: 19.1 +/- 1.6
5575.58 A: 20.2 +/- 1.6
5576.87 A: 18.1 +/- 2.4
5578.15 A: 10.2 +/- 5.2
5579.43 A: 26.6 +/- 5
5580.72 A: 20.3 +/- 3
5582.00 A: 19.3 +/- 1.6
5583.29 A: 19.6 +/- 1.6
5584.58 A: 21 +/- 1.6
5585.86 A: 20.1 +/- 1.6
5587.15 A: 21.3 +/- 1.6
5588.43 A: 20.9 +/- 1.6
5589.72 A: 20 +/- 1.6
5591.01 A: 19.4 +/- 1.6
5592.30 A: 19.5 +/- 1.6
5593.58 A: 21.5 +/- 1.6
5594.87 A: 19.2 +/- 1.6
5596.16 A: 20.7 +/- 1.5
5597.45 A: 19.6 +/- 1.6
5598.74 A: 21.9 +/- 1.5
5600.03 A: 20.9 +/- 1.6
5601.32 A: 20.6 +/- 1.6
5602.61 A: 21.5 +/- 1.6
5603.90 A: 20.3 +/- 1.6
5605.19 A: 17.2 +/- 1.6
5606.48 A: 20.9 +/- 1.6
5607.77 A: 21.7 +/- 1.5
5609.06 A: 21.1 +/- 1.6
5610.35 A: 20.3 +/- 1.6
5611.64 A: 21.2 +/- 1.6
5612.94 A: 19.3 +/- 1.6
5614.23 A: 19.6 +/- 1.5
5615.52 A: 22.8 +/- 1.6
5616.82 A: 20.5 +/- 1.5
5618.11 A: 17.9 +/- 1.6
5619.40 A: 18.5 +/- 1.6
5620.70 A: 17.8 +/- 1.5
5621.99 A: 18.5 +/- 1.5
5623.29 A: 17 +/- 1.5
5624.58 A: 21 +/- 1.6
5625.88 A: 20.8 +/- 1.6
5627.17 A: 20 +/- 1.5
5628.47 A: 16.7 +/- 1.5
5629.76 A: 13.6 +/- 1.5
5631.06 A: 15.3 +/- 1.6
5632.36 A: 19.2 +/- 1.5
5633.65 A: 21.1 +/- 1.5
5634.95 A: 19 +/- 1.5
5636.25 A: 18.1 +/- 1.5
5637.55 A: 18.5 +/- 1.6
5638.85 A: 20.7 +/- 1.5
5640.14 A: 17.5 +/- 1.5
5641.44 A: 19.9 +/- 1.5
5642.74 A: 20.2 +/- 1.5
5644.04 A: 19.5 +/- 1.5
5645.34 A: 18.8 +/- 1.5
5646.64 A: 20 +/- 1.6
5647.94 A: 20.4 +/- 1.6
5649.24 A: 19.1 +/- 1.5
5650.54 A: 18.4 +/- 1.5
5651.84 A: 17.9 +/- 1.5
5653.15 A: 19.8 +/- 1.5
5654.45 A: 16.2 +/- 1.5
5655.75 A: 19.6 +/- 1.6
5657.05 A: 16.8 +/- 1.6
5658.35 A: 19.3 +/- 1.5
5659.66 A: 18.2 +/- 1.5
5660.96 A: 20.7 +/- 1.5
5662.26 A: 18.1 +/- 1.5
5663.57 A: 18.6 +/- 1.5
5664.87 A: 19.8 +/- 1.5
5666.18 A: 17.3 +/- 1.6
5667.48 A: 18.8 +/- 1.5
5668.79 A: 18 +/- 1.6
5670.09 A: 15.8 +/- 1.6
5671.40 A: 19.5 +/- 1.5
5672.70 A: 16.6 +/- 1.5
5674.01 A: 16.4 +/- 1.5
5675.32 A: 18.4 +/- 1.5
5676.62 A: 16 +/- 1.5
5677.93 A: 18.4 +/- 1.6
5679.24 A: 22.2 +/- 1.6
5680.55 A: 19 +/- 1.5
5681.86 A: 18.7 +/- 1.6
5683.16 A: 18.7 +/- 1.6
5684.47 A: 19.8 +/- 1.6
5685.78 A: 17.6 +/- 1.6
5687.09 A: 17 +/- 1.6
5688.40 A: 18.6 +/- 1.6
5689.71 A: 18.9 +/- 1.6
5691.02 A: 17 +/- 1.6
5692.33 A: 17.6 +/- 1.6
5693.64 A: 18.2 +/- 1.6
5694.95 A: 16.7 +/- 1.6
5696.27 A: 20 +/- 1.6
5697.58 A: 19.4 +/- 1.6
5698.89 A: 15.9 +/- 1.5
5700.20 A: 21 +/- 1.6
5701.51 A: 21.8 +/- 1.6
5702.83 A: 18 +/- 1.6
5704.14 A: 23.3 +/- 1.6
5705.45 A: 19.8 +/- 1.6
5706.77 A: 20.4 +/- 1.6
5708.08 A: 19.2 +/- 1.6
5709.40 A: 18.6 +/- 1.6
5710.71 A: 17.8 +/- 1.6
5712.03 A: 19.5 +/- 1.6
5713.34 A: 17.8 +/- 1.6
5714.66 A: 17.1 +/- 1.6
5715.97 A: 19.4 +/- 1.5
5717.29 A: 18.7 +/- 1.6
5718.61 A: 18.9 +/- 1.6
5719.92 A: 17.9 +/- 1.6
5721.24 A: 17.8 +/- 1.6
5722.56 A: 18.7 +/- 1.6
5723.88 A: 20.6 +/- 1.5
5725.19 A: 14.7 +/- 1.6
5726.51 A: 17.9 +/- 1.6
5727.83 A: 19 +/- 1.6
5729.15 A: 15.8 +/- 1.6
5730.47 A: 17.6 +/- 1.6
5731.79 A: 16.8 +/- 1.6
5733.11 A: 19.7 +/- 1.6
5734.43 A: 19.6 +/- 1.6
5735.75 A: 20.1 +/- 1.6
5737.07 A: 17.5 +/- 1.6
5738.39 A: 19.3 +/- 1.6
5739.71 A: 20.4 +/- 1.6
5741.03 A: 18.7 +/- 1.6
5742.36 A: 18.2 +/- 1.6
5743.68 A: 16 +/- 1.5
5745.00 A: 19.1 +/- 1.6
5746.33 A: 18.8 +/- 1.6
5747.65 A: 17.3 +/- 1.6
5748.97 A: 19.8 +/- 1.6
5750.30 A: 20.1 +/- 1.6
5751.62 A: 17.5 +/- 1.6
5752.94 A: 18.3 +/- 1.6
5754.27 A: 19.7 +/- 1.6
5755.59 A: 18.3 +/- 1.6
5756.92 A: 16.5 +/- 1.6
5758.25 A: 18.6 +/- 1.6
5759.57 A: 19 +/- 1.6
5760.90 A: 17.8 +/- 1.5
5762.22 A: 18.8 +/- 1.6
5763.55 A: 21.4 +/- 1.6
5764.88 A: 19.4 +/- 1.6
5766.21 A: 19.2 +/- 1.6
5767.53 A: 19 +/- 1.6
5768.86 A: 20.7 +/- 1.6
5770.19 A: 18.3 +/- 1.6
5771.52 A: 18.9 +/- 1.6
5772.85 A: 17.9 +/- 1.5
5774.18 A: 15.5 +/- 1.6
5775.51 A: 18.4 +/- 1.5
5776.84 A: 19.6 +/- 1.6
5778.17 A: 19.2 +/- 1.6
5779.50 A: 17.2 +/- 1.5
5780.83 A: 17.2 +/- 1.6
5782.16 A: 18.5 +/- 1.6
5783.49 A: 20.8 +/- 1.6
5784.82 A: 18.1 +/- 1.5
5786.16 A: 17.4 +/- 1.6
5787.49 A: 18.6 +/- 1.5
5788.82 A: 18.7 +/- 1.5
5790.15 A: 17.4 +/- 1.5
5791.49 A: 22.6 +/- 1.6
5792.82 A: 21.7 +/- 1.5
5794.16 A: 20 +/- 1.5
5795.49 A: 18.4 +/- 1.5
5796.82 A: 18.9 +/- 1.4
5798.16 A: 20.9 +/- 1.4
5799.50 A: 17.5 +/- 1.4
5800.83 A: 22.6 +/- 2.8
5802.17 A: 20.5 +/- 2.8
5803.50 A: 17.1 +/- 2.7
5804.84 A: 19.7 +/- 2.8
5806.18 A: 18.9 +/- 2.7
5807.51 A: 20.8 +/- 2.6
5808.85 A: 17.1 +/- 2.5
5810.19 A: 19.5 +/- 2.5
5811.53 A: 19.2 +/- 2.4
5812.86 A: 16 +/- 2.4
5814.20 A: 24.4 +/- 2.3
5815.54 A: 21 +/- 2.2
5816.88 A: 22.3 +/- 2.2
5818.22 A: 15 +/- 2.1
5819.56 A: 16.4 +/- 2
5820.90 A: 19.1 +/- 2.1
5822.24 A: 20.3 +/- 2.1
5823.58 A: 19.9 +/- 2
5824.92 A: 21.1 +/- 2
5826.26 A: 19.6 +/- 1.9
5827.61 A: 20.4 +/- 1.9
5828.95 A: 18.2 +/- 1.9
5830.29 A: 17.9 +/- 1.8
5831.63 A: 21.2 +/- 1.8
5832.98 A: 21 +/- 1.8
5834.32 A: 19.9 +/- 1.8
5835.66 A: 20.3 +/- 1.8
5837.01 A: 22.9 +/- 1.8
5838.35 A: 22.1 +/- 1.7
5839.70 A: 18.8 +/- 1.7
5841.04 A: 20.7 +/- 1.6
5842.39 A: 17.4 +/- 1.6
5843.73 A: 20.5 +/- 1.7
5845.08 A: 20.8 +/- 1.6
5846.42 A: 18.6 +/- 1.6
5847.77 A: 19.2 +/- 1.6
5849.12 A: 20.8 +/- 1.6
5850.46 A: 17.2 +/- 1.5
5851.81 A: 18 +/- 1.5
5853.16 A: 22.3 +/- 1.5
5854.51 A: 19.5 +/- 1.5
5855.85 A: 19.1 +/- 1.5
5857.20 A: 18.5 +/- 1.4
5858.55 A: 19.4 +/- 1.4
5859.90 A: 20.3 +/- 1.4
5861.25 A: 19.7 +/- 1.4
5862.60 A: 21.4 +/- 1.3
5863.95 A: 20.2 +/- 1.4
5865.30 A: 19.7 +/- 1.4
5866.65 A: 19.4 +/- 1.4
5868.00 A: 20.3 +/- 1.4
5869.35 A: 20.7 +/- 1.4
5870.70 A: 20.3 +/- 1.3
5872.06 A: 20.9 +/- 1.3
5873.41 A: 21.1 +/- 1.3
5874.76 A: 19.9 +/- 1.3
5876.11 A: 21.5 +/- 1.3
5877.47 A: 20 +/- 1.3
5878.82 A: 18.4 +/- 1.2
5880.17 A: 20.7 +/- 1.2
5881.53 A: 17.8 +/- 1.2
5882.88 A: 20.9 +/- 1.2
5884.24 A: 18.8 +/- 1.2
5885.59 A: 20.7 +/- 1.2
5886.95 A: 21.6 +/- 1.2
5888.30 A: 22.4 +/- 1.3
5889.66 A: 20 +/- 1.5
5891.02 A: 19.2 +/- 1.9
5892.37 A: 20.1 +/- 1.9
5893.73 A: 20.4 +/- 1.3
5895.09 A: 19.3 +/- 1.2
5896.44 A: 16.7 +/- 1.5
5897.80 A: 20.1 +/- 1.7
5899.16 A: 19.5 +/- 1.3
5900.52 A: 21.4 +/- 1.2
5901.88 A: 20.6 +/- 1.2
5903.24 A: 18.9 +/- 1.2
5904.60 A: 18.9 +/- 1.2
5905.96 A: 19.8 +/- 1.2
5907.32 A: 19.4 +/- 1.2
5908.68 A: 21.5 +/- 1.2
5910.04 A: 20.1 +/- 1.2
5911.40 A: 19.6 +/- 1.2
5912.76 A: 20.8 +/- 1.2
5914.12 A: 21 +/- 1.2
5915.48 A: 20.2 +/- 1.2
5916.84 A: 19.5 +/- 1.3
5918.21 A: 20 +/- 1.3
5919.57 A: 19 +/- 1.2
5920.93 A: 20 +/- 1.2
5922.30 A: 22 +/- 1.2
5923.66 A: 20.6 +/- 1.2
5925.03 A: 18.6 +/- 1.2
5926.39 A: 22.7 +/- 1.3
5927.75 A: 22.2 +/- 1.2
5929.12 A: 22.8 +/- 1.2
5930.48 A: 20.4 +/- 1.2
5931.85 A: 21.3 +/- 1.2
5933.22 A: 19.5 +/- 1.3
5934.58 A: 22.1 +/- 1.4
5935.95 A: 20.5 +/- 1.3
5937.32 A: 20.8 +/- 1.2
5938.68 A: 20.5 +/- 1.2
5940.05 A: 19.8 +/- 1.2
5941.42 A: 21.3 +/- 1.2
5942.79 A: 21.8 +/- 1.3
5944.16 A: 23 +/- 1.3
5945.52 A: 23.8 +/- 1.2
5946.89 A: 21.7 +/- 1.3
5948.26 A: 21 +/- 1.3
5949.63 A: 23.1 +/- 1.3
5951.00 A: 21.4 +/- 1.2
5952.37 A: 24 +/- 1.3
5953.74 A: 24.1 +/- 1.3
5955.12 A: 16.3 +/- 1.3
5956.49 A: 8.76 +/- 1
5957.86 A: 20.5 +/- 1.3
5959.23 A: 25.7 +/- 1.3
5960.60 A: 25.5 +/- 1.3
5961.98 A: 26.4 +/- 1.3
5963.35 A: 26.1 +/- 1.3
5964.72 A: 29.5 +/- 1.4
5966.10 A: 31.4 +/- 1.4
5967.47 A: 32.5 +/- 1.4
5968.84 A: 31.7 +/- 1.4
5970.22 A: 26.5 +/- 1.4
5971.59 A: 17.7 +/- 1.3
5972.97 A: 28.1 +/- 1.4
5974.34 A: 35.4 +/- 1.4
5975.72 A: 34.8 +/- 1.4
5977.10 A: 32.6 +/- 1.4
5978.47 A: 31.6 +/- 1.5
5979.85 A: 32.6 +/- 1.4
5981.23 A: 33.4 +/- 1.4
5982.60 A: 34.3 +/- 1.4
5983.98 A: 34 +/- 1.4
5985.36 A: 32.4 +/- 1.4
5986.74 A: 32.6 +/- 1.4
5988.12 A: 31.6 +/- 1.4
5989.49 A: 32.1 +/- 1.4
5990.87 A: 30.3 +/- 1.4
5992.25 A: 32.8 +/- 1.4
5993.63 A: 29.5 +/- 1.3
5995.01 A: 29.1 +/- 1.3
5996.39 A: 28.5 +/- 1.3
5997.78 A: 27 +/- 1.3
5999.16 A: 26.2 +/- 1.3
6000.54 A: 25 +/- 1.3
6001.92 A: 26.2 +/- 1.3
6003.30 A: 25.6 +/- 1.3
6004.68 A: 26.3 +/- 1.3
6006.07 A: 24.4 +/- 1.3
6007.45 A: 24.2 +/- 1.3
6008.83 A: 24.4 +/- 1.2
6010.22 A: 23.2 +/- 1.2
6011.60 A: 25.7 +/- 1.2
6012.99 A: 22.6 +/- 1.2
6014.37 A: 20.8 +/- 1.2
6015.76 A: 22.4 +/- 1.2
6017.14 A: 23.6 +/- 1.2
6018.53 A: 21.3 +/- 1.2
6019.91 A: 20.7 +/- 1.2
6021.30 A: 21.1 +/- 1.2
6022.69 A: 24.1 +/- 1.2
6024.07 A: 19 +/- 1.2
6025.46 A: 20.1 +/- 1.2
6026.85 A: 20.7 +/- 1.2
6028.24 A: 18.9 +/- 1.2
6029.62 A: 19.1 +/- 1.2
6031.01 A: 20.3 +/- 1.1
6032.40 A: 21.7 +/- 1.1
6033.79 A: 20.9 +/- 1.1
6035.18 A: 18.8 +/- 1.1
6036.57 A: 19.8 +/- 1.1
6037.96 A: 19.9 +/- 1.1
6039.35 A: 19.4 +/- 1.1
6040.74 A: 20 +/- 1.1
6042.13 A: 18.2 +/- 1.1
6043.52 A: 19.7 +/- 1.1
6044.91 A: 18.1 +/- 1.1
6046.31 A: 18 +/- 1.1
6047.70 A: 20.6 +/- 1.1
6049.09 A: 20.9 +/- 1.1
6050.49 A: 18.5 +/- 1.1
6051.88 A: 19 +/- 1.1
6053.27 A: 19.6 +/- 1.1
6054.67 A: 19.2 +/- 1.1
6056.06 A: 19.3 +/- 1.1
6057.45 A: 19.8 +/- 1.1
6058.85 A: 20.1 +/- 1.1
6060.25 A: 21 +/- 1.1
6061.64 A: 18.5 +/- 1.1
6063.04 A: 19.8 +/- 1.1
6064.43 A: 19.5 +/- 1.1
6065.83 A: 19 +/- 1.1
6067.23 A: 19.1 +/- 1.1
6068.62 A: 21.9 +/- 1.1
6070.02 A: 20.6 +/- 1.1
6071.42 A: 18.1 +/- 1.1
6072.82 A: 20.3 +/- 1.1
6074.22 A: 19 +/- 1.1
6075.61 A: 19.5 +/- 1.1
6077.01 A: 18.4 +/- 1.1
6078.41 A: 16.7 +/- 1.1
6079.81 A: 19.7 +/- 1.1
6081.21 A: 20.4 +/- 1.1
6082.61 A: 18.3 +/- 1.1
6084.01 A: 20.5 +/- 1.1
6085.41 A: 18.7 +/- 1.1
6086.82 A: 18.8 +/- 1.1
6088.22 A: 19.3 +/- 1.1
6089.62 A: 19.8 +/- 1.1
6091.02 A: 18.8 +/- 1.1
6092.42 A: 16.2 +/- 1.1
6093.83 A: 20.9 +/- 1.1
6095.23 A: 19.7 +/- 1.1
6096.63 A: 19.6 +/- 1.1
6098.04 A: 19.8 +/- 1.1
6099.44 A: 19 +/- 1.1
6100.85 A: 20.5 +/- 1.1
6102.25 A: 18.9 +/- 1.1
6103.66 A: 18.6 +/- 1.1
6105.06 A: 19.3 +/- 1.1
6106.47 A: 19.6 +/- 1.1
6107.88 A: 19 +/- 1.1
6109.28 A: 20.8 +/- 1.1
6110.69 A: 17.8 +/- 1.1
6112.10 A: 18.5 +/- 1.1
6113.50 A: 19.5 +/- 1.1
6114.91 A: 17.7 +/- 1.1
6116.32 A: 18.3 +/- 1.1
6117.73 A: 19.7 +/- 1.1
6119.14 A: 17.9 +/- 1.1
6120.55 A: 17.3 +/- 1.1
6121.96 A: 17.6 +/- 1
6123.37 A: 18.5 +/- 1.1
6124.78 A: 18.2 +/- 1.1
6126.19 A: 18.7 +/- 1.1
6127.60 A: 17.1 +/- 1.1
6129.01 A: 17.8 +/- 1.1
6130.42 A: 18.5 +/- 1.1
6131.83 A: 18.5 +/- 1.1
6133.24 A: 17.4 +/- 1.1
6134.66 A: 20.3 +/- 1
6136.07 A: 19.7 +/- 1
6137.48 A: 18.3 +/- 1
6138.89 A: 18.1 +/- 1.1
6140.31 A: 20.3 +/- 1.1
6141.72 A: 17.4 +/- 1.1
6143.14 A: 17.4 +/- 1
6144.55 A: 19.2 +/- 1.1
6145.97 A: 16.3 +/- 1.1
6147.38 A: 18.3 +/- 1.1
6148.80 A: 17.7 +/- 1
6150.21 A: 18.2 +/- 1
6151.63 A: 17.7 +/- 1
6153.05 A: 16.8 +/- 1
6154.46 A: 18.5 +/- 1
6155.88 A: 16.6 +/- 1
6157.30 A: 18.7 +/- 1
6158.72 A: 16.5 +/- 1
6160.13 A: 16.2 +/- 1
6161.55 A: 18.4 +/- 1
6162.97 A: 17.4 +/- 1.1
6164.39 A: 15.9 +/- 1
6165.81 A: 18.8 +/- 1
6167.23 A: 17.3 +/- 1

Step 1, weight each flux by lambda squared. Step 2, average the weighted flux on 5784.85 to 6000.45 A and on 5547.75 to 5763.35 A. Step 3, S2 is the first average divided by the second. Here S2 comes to 1.26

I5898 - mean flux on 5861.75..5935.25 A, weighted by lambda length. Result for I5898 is 20.3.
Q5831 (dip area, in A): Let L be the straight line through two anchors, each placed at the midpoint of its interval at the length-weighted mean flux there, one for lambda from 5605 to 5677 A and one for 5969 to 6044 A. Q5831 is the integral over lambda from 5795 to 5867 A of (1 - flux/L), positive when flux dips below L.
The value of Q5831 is 8.41 A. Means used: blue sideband 18.8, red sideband 25.4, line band 19.7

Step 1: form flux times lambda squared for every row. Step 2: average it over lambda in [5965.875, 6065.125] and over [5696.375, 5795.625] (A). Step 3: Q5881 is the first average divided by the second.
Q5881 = 1.4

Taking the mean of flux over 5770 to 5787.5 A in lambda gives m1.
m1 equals 18.2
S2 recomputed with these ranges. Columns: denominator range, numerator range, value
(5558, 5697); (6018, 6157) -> 1.17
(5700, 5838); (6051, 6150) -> 1.11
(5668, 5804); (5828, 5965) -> 1.16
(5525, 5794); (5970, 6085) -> 1.40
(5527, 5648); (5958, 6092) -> 1.42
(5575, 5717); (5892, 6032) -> 1.39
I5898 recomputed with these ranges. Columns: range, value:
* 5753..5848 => 19.3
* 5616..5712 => 18.7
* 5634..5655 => 19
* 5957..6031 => 26.7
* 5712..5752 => 18.4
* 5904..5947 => 20.8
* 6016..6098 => 19.7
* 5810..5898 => 19.9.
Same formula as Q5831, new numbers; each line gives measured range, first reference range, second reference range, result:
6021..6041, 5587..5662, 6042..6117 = -1.0 A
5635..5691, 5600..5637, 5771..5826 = 2.1 A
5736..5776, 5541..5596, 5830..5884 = 2.6 A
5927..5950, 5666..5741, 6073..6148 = -3.5 A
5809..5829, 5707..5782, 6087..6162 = -1.1 A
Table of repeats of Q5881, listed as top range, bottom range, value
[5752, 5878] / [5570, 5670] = 1.08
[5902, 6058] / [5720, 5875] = 1.29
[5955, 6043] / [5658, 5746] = 1.52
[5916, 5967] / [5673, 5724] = 1.27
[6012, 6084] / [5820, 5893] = 1.06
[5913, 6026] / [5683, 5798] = 1.43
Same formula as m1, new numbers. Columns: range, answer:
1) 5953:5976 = 25.8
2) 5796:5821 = 19.3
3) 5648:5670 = 18.5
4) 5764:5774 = 18.9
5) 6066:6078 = 19.5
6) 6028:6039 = 20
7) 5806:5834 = 19.5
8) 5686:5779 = 18.6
